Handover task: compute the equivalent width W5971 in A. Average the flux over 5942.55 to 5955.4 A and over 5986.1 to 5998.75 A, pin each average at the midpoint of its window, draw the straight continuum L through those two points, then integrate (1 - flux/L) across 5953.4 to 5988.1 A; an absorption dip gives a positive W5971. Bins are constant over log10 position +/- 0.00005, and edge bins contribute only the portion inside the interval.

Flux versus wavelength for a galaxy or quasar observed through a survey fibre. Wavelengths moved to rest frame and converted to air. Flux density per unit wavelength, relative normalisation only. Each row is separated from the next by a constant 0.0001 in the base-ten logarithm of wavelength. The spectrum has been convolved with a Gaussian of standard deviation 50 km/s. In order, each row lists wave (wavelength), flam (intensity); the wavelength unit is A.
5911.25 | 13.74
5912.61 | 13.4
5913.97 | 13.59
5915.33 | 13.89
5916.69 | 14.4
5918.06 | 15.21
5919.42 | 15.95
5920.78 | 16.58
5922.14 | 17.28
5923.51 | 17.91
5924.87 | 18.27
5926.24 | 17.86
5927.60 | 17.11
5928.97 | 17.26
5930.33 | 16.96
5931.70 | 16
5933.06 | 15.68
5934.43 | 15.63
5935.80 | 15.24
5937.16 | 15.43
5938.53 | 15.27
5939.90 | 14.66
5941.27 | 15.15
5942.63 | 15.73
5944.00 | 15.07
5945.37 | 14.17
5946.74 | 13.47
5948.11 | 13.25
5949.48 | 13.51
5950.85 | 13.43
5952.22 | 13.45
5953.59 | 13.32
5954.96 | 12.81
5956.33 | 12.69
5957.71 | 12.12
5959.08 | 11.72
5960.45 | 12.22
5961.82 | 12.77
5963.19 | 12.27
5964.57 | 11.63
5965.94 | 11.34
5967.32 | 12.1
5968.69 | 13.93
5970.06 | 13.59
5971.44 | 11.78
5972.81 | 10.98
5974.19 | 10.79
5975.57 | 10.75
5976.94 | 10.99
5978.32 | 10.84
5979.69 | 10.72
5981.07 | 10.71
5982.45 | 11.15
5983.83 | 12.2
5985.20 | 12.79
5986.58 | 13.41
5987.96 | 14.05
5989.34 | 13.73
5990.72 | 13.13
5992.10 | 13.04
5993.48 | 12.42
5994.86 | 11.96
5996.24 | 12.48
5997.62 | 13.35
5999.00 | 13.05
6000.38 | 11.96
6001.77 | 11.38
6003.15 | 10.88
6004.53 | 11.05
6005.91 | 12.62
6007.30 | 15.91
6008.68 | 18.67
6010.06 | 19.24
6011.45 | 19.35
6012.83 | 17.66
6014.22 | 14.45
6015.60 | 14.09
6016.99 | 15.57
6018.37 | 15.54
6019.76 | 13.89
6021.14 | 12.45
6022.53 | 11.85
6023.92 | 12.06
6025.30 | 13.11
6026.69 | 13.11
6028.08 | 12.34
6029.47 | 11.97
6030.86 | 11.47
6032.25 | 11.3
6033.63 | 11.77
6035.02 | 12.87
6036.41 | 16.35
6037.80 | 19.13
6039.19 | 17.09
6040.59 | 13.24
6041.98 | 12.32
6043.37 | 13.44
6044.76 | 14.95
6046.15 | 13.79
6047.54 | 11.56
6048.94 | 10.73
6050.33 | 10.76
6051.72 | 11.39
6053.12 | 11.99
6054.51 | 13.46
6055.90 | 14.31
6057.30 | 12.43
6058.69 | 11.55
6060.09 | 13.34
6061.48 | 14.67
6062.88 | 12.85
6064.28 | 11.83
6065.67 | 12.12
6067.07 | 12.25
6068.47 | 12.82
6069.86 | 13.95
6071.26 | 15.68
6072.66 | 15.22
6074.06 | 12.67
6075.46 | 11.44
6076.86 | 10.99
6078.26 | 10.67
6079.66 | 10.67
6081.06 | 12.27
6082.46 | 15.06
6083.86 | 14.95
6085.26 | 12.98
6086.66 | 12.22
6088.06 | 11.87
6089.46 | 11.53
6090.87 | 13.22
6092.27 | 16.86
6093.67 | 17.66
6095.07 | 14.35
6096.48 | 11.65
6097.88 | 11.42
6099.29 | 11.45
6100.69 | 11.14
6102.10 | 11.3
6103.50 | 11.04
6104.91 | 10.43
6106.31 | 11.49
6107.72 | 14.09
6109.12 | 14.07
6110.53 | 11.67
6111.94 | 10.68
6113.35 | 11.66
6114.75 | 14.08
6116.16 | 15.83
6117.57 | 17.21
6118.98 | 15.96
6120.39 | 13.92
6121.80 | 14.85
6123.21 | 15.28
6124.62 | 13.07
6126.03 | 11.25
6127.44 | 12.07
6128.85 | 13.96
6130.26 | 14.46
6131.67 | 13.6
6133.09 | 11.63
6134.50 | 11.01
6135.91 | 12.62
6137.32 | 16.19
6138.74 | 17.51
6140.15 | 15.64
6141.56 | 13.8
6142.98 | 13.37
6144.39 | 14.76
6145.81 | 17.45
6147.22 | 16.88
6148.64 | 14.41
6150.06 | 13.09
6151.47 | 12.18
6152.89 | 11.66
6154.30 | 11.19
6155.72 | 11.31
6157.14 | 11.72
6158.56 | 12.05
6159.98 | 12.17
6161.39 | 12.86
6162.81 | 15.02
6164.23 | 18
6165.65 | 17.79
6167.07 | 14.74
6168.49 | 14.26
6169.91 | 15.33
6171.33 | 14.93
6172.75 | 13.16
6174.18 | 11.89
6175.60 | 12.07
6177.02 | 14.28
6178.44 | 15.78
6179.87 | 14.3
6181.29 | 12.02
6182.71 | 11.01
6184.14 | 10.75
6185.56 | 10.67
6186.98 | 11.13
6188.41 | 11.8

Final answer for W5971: 3.6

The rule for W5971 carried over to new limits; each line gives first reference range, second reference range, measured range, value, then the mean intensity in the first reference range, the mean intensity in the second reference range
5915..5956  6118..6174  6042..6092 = 5.93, 15.3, 14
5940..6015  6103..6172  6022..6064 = 1.09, 13.1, 13.8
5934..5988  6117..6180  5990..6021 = -2.29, 12.9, 14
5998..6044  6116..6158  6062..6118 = 4.25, 14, 13.9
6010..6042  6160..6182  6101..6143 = 2.54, 14.2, 14.4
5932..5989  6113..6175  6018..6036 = 1.04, 13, 14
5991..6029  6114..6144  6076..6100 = 1.92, 13.8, 14.2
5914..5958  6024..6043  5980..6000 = 2.25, 15.1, 13.5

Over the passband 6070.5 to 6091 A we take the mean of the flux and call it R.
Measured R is 12.7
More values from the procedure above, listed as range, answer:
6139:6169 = 14.1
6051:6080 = 12.7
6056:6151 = 13.4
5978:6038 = 13.4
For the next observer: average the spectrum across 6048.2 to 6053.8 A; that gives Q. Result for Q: 11.2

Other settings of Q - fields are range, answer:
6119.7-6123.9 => 14.7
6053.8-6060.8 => 13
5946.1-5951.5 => 13.4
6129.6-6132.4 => 14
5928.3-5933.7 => 16.5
